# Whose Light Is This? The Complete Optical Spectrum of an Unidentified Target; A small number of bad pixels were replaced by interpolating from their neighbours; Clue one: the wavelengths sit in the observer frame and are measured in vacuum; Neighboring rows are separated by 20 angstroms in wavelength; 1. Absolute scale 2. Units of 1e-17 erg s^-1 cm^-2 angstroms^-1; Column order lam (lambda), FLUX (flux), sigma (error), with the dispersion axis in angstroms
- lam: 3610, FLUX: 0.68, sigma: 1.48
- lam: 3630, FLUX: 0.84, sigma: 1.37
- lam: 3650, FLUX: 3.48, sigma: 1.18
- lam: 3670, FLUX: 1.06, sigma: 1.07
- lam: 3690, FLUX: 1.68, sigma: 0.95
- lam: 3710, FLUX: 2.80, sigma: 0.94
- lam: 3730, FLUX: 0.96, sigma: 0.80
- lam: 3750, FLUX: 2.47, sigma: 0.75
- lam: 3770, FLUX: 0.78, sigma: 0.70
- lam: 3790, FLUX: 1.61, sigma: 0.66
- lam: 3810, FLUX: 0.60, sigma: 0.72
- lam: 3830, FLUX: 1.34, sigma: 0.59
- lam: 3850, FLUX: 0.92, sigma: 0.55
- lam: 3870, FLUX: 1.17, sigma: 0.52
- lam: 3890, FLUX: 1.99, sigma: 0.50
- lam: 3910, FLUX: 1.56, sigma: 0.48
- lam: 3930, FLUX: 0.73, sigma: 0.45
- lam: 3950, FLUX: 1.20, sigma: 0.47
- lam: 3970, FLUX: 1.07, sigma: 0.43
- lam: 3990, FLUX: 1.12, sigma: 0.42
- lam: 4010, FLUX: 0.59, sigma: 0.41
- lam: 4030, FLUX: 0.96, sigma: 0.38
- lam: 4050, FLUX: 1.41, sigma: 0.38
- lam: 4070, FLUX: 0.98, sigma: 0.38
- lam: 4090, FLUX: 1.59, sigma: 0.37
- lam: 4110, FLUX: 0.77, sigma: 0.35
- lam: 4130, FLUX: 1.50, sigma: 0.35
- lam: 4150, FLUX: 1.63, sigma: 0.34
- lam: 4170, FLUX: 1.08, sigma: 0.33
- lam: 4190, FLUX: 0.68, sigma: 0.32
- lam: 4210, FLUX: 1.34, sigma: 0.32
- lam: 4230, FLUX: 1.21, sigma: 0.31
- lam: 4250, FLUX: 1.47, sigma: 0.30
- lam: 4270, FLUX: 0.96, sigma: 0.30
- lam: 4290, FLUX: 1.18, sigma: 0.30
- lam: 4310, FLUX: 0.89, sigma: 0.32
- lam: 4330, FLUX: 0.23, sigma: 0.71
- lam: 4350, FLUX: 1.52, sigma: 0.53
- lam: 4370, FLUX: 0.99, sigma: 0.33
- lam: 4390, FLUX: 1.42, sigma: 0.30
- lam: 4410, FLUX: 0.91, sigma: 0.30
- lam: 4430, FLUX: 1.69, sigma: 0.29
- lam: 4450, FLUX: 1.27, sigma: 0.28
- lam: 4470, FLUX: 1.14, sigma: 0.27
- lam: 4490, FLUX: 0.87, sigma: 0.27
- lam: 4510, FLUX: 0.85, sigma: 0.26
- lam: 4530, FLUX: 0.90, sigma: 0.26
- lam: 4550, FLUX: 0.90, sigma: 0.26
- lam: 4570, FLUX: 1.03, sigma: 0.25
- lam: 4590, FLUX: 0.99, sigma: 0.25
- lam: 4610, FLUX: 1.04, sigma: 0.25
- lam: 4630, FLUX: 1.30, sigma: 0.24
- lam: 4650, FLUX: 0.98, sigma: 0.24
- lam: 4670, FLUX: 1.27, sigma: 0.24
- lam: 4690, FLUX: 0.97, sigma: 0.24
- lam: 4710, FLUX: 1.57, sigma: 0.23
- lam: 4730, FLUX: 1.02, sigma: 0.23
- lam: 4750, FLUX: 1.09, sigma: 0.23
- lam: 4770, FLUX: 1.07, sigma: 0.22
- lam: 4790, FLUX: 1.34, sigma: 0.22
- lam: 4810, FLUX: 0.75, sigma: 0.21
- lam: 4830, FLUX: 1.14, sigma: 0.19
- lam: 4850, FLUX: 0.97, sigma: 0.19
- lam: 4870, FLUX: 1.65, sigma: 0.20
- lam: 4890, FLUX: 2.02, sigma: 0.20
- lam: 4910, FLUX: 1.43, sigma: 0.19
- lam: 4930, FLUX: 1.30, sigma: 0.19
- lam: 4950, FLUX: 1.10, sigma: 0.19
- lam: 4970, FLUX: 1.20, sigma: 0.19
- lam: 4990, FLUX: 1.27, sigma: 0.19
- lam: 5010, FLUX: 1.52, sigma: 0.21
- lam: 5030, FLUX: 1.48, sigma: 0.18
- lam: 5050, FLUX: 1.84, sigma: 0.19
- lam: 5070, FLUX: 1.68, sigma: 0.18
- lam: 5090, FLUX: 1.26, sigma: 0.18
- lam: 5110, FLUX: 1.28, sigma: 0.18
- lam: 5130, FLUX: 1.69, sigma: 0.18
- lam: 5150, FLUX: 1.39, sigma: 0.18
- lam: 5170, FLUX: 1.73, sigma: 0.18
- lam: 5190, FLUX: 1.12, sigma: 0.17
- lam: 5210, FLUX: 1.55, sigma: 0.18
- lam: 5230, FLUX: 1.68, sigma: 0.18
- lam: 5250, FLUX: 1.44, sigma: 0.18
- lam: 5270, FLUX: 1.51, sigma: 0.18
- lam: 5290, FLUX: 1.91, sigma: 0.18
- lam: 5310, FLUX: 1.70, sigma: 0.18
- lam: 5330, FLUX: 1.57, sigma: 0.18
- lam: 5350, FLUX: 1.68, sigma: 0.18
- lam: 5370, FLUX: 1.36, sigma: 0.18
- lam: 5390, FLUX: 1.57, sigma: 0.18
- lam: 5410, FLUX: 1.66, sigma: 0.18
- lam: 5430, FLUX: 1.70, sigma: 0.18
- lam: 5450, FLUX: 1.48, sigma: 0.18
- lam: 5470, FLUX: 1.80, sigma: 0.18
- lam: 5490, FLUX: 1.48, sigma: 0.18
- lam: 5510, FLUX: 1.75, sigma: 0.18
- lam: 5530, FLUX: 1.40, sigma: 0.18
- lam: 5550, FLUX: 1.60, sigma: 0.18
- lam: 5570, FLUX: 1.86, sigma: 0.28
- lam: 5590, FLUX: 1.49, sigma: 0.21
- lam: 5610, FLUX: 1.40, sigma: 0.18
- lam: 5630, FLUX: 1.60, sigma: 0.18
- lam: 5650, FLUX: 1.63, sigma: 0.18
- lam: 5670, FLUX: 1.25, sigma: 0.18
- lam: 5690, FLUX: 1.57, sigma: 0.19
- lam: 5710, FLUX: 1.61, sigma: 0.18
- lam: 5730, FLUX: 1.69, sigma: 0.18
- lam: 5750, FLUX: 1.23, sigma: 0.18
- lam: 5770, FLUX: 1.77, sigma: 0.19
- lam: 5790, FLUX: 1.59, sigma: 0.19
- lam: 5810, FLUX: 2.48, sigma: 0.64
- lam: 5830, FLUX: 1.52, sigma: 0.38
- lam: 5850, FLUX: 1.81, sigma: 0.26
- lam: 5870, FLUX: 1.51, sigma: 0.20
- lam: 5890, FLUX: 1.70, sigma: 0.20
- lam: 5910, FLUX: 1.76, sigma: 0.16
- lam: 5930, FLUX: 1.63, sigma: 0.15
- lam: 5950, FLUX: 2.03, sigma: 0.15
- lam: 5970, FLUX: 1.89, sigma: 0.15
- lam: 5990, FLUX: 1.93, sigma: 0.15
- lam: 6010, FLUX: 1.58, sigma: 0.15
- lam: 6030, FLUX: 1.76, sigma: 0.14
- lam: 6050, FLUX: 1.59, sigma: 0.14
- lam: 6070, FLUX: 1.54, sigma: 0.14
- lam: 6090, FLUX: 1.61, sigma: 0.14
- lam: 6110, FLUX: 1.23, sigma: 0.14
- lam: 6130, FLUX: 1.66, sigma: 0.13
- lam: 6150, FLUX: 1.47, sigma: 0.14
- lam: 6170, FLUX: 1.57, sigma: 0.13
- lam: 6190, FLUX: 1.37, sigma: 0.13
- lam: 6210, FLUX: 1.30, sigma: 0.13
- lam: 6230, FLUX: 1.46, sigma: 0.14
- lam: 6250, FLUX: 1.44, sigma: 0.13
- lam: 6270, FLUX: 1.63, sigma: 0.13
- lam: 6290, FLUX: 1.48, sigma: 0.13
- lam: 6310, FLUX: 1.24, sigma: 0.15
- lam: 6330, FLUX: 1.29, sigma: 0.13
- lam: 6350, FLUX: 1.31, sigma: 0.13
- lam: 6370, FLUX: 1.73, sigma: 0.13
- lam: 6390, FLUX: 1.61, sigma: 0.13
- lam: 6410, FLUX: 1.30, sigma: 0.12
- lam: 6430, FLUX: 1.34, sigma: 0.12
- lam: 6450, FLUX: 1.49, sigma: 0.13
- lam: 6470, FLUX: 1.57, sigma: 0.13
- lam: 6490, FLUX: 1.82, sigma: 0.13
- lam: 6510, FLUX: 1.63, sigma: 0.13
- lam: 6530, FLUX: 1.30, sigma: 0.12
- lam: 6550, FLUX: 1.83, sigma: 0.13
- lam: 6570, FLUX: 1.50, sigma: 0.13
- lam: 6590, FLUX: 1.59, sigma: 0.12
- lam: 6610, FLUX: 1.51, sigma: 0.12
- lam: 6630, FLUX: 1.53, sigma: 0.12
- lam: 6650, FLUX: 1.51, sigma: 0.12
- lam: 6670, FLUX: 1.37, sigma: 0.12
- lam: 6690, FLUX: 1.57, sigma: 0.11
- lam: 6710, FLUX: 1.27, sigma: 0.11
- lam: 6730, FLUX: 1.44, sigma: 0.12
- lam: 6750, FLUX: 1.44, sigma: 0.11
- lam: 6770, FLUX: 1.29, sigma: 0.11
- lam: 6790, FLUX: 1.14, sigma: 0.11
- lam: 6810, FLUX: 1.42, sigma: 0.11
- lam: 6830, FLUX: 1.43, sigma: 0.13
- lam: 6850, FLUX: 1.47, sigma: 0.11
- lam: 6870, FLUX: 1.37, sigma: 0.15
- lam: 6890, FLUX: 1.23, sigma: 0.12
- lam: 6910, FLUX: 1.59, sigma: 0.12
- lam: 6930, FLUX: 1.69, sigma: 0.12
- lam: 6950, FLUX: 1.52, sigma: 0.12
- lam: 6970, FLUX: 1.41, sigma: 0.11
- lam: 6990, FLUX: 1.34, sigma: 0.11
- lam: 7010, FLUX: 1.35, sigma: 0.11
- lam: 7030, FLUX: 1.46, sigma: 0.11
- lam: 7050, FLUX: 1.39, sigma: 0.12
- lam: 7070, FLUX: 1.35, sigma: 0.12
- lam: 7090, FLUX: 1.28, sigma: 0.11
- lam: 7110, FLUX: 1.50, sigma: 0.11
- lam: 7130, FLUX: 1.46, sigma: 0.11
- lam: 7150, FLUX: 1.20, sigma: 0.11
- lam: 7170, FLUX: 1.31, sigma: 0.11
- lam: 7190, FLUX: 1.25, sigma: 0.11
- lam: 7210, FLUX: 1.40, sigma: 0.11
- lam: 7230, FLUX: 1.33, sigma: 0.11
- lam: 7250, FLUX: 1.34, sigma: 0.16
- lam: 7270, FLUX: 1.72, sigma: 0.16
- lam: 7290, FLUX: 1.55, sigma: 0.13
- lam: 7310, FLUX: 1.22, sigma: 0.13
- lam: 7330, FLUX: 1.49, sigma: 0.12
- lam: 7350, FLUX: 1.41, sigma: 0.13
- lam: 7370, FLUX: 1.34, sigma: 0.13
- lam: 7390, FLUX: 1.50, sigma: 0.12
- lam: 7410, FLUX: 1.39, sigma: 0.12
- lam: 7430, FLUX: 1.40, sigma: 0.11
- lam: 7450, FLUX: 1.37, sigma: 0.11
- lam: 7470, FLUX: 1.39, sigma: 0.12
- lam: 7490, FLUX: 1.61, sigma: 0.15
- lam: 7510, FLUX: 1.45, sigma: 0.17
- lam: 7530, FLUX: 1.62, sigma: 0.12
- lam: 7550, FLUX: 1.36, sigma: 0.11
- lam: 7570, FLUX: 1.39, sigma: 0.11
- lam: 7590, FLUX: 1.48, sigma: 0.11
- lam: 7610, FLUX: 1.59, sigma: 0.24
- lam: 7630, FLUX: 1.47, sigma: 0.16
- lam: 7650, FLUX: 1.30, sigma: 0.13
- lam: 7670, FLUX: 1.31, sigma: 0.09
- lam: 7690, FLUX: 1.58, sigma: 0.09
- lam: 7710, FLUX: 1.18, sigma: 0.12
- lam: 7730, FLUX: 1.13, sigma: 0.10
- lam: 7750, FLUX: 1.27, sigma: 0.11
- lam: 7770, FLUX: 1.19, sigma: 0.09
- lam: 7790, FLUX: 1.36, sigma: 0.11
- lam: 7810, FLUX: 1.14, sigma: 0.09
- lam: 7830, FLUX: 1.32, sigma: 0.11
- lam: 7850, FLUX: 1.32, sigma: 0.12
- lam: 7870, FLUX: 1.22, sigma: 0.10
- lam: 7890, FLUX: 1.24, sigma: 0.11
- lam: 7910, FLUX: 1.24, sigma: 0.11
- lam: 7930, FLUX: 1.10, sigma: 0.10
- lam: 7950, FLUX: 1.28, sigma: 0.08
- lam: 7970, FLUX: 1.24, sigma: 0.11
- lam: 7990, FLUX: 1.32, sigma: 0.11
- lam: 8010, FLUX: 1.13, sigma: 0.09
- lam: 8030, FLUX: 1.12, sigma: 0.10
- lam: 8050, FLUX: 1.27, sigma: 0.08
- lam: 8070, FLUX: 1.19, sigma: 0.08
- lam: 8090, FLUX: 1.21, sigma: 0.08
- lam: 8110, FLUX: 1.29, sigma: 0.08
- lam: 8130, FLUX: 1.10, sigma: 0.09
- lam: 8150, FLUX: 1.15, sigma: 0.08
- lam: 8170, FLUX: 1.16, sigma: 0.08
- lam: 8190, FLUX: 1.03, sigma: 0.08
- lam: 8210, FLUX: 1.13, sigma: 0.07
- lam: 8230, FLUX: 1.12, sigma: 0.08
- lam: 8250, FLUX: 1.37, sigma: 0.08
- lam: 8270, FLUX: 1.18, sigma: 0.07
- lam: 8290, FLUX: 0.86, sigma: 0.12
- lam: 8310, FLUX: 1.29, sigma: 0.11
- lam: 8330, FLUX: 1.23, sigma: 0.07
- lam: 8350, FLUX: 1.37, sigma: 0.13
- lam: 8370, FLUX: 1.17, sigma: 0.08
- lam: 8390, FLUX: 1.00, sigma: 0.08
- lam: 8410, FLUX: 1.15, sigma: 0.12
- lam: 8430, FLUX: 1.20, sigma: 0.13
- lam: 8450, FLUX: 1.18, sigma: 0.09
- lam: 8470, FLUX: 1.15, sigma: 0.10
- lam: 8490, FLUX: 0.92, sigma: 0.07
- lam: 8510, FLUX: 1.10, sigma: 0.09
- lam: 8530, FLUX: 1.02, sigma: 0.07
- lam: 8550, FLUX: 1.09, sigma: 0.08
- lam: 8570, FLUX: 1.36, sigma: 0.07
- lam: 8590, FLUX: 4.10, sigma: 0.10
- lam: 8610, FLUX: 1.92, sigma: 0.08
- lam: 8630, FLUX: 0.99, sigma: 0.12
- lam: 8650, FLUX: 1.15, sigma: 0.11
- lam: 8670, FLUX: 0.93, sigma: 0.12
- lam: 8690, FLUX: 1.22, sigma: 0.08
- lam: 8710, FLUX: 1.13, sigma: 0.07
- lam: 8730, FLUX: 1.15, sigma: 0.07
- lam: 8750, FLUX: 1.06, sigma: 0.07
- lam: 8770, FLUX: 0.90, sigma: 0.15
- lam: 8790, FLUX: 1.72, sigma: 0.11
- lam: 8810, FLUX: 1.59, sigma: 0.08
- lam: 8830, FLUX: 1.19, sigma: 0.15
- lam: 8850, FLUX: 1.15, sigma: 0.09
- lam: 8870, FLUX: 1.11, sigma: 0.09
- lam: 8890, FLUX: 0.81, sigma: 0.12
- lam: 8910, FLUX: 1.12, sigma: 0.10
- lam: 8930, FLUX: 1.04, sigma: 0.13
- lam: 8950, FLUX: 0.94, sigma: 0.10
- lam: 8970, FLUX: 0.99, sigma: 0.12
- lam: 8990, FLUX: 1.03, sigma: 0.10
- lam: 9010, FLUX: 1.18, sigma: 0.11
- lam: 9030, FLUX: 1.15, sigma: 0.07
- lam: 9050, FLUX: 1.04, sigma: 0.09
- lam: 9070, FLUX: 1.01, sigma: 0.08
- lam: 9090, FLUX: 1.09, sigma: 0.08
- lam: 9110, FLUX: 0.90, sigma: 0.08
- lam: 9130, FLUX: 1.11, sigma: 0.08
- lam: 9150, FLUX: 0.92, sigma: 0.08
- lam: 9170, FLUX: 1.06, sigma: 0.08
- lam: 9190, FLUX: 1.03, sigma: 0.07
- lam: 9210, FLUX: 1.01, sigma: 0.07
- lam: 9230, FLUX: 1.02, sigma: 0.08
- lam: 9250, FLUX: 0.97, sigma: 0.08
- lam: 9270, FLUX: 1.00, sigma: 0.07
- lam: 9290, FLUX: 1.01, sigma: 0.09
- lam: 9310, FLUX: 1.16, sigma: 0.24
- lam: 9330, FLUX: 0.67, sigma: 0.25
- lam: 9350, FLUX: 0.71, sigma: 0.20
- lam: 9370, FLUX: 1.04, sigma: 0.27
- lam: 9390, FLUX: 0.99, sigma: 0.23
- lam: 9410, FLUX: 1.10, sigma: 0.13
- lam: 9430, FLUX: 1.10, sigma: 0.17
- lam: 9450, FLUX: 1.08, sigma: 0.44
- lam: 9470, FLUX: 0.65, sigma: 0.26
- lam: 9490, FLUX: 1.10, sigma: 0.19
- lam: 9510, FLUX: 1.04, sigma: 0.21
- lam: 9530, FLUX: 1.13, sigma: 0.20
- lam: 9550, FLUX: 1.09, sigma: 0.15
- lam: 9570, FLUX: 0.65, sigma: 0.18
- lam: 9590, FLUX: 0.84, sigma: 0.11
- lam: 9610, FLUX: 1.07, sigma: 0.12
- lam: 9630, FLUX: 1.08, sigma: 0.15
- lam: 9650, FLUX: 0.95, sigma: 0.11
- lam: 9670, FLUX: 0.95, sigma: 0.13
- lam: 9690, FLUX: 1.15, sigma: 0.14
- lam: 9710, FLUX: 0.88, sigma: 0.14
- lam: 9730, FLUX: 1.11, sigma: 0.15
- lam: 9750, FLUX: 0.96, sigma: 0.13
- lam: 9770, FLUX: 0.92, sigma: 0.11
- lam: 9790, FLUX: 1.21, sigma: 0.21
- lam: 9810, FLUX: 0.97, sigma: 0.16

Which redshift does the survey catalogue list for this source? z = 0.31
